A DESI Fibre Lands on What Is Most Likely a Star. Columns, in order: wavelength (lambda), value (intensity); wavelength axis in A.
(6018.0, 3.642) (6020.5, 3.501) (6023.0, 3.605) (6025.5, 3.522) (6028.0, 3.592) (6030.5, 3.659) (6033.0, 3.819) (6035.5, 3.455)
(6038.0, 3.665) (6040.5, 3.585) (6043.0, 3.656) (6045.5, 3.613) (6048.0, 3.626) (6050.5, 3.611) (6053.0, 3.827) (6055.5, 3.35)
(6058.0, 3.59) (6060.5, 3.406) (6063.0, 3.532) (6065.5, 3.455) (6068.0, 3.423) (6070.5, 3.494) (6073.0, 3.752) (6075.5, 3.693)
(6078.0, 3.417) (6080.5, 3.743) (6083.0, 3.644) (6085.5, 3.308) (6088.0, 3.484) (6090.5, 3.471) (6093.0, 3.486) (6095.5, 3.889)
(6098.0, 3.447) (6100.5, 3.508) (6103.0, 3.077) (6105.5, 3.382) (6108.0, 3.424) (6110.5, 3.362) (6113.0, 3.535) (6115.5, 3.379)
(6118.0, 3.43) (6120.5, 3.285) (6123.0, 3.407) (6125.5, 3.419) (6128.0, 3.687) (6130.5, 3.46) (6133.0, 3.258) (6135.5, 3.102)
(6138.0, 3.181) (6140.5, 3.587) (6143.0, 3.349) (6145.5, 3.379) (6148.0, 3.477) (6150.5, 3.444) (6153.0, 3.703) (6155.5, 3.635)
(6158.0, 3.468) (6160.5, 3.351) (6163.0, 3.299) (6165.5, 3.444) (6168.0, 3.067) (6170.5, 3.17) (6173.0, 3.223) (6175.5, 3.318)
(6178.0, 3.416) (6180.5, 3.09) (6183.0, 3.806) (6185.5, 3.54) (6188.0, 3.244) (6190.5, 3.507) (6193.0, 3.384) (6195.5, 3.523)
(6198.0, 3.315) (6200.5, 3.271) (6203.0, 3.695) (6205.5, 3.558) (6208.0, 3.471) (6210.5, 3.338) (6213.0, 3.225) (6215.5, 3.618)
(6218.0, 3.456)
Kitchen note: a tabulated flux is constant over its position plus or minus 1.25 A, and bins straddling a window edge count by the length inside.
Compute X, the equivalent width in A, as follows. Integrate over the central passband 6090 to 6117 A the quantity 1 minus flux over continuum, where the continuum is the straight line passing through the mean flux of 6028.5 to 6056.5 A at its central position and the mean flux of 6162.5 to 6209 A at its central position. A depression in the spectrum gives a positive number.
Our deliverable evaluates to 0.6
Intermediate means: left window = 3.63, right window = 3.39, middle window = 3.45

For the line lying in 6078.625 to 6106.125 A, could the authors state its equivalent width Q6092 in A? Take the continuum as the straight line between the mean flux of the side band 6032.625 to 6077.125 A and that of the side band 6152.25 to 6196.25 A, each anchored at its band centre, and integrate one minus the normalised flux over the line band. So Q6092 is 0.2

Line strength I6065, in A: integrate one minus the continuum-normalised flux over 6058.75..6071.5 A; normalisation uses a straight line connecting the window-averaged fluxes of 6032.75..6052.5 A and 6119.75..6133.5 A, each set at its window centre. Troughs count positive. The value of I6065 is 0.39 A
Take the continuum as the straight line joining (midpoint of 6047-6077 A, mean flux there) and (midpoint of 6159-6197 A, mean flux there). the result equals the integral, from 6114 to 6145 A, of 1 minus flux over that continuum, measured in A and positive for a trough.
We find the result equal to 0.6 A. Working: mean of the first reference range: 3.56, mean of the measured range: 3.38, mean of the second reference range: 3.36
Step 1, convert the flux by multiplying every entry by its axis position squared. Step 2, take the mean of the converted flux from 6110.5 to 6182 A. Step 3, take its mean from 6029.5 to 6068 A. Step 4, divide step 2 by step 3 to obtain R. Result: 0.97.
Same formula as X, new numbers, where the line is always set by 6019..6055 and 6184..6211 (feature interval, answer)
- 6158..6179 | 1.1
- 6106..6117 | 0.4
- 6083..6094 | 0.3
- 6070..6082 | -0.2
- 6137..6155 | 0.2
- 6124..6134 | 0.2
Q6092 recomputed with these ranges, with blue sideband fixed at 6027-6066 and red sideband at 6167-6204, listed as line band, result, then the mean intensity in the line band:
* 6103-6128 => 0.59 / 3.4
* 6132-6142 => 0.48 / 3.28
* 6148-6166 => -0.33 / 3.48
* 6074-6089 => -0.07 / 3.55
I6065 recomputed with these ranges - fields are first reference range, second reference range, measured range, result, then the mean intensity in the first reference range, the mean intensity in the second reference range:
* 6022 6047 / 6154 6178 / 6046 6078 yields 0.00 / 3.62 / 3.34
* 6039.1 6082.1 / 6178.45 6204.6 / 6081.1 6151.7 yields 1.82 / 3.58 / 3.44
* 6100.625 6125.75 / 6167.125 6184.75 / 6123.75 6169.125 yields -0.91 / 3.37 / 3.31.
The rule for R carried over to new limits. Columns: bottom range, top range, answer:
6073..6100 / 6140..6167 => 0.99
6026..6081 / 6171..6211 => 1.00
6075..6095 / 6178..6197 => 1.00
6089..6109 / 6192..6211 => 1.03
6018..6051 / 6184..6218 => 1.01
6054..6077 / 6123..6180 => 0.99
